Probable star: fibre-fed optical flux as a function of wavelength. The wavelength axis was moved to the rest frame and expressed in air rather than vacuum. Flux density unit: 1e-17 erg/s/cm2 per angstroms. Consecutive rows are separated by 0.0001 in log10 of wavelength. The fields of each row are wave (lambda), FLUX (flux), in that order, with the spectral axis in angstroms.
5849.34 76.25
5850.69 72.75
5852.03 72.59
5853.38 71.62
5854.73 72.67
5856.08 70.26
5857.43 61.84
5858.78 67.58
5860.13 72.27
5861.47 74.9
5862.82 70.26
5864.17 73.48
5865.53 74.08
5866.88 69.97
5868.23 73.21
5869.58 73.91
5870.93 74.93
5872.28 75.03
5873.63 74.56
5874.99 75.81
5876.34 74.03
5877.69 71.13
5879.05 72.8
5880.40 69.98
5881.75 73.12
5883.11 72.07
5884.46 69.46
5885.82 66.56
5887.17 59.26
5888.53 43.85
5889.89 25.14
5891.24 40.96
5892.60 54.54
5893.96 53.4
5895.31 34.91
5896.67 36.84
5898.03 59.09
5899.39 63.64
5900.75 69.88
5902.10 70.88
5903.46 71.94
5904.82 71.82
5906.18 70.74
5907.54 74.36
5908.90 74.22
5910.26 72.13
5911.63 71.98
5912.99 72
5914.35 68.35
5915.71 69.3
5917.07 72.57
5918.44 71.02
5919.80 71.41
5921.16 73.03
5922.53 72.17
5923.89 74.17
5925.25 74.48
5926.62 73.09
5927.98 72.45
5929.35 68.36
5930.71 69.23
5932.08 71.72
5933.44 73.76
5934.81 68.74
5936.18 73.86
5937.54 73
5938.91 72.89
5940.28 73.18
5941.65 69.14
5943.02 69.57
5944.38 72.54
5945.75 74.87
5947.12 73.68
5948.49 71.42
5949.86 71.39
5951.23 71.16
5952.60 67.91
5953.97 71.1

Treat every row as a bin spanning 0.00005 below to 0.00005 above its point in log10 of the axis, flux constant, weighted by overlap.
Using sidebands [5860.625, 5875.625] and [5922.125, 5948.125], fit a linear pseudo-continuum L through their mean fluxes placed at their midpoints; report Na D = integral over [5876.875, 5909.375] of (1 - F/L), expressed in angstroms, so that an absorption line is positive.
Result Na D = 5.3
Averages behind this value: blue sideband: 73.6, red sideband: 72.2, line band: 61.3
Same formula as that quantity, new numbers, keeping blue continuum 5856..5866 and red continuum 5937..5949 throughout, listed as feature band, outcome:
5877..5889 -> 0.7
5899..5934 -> 0.1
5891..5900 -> 2.8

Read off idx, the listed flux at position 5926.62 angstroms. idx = 73.09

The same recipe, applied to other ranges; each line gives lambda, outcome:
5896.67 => 36.84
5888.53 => 43.85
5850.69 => 72.75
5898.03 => 59.09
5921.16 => 73.03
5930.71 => 69.23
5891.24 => 40.96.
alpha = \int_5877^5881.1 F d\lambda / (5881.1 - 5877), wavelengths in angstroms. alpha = 71.4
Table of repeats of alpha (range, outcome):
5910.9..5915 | 70.7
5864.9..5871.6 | 73.3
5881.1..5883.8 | 72.5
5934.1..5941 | 72.3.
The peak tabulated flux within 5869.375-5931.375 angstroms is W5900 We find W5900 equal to 75.81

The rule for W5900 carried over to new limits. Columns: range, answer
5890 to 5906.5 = 71.94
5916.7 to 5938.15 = 74.48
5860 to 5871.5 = 74.93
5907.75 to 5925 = 74.22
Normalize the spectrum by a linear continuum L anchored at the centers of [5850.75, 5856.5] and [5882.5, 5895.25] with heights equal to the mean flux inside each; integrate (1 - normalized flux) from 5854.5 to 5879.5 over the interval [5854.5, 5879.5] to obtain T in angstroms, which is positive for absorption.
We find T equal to -3.0 angstroms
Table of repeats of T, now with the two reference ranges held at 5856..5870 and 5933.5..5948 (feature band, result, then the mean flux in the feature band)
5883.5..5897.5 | 4.4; 49.1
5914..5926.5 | 0.0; 72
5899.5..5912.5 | 0.0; 71.6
